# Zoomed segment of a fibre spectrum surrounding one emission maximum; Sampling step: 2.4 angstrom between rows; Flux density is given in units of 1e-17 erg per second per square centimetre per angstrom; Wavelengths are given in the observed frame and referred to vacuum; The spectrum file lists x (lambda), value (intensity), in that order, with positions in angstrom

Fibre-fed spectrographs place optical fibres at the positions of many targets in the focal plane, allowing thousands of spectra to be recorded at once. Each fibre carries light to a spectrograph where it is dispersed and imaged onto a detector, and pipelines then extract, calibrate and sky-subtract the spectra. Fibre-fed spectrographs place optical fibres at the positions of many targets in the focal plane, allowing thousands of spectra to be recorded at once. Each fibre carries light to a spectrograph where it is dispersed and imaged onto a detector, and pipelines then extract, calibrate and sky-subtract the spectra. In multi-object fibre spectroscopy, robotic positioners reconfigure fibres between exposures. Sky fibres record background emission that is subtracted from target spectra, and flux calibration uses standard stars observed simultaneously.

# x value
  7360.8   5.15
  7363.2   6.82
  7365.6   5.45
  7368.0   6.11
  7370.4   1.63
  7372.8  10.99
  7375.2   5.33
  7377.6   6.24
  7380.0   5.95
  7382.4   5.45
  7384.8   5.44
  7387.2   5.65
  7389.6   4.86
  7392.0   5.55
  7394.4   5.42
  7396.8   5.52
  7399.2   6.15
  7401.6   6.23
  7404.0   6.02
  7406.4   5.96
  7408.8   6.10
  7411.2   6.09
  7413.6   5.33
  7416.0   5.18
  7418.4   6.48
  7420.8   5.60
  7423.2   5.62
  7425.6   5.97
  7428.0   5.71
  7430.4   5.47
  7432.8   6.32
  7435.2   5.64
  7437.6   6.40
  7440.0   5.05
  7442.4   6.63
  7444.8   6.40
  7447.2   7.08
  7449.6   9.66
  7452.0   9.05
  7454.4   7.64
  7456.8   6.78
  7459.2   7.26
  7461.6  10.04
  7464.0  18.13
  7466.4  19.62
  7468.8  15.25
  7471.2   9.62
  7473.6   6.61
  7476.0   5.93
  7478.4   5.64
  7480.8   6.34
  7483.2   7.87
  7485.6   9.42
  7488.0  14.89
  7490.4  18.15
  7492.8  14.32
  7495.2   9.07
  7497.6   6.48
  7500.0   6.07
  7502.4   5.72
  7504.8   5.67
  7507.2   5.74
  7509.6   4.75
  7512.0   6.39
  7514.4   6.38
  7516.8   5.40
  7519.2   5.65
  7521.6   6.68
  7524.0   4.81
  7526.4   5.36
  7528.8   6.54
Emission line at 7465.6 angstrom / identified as H-alpha 6563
